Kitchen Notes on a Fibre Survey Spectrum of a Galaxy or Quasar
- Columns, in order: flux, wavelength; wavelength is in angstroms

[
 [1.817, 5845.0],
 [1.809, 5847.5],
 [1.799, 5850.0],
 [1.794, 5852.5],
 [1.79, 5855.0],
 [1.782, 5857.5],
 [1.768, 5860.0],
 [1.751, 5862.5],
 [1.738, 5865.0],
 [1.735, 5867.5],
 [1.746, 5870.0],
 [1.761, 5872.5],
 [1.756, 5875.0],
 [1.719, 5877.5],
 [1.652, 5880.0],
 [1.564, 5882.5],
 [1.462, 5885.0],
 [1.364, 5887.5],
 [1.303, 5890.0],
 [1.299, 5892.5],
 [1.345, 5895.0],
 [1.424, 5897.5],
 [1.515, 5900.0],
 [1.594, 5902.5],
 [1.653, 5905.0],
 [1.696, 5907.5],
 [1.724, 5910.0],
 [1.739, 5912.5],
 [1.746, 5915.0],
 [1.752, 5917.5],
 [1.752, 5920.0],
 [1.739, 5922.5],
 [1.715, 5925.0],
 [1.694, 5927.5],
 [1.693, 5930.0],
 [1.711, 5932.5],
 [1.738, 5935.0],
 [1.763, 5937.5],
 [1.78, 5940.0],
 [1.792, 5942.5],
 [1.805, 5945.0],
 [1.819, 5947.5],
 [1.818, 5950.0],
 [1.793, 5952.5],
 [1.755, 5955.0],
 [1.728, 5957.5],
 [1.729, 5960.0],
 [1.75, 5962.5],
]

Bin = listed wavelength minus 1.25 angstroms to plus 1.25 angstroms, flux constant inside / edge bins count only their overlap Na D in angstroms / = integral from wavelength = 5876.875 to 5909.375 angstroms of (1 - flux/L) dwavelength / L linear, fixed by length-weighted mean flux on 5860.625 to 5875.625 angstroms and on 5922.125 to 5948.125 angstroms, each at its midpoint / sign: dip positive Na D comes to 4.5 angstroms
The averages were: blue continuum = 1.75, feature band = 1.51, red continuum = 1.75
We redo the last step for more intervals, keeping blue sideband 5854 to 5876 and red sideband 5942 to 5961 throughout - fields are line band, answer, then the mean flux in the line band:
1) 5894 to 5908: 1.86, 1.53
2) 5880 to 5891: 1.94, 1.45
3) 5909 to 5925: 0.28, 1.74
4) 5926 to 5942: 0.39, 1.73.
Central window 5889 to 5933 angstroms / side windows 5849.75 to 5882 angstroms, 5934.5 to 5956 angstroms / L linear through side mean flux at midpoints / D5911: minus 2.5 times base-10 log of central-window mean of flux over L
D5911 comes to 0.10 mag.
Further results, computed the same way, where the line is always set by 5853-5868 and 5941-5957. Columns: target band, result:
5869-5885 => 0.056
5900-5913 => 0.074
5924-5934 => 0.052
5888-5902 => 0.267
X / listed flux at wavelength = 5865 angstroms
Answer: 1.738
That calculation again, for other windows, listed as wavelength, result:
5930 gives 1.693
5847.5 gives 1.809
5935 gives 1.738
